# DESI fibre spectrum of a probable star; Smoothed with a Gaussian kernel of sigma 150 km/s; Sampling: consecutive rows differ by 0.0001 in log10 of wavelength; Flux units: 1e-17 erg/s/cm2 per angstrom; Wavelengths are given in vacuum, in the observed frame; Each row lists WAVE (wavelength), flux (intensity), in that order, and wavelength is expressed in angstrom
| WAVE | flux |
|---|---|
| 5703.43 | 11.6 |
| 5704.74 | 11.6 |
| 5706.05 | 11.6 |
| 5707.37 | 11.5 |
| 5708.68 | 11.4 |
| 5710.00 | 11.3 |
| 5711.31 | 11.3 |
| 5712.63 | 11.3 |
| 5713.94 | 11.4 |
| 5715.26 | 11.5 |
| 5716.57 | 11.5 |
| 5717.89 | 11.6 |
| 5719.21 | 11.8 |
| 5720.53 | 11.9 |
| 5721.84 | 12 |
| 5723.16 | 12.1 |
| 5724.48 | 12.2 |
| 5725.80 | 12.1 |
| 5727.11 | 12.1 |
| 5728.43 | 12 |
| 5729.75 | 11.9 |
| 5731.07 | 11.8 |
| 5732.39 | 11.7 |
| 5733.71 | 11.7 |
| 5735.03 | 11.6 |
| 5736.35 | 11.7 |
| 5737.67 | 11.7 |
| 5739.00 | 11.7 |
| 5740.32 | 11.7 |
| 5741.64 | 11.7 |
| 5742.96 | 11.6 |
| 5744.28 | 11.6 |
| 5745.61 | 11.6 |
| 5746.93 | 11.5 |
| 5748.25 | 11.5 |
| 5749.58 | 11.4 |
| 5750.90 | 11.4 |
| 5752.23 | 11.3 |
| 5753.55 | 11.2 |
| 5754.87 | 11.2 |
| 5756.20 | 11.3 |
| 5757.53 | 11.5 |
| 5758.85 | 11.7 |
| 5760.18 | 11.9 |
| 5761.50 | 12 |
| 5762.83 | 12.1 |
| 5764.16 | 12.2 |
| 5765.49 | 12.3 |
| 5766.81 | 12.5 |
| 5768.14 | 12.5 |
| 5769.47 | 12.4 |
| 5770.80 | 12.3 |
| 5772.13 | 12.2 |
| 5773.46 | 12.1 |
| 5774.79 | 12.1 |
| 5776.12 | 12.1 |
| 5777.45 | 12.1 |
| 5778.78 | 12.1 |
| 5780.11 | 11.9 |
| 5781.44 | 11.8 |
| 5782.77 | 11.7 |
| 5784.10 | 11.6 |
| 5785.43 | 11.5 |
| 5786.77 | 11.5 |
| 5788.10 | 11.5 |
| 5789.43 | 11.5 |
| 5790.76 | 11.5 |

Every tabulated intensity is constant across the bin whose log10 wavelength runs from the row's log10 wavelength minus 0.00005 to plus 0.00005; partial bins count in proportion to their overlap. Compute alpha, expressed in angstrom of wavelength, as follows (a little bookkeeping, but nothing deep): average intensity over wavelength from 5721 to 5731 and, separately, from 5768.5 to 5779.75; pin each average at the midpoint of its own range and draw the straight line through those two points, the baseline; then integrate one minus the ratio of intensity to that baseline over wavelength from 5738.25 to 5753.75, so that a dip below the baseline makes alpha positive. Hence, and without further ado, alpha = 0.7 angstrom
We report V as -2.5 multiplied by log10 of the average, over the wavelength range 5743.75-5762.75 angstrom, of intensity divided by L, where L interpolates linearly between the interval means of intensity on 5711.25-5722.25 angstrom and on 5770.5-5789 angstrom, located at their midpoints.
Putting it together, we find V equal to 0.02 mag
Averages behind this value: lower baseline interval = 11.6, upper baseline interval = 11.9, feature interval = 11.5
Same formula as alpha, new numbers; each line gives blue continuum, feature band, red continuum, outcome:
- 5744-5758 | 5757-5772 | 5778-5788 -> -0.8 angstrom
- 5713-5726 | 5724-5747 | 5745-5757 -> -0.4 angstrom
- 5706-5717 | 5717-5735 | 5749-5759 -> -0.8 angstrom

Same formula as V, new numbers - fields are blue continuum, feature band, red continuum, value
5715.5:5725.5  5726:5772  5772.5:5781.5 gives 0.016 mag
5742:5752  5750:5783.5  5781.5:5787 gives -0.033 mag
